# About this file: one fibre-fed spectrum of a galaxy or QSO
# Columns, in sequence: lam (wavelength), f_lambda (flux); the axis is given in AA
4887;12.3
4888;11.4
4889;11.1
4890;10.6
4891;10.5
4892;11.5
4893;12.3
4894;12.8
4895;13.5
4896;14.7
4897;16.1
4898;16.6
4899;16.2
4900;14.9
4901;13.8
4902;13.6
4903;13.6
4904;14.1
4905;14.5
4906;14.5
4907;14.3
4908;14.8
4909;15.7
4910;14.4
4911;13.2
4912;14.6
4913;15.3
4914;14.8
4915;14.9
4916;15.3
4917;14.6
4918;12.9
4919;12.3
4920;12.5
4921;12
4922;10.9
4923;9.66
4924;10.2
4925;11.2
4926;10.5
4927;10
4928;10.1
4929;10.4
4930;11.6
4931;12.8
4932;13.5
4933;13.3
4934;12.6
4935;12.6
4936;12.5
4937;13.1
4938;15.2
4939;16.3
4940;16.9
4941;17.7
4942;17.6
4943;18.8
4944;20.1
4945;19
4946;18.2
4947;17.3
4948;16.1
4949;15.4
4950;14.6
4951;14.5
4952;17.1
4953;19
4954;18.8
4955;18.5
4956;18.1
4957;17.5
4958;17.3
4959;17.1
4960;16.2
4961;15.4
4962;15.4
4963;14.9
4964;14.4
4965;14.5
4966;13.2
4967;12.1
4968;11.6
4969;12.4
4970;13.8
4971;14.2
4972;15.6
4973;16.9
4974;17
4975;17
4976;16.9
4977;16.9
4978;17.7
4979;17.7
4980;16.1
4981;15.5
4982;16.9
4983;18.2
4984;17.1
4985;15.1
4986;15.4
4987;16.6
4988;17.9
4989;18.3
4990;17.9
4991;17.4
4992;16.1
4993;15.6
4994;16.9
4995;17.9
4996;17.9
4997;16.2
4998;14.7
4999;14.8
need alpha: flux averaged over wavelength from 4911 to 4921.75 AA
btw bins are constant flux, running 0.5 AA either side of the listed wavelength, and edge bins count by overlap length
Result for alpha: 13.8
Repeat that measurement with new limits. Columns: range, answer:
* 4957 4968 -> 15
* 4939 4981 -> 16.3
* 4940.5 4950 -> 17.6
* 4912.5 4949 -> 14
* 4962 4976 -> 14.6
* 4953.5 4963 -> 17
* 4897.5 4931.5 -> 13.3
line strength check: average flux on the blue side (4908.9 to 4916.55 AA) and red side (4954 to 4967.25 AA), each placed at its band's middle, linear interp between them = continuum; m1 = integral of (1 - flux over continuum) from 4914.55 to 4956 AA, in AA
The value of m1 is 2.4 AA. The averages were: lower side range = 14.7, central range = 14.4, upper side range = 15.9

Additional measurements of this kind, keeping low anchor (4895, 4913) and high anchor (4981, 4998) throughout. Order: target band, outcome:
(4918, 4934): 3.9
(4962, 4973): 1.6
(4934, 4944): -0.1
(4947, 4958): -0.7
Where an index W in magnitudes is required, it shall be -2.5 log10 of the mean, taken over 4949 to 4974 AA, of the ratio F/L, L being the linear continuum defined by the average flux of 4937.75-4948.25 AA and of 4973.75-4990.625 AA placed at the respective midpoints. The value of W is 0.116 mag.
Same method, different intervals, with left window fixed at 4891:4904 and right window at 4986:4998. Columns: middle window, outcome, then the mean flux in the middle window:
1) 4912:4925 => 0.13 mag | 12.9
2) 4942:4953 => -0.11 mag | 17.2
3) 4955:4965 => -0.02 mag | 16.3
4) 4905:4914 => -0.02 mag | 14.6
